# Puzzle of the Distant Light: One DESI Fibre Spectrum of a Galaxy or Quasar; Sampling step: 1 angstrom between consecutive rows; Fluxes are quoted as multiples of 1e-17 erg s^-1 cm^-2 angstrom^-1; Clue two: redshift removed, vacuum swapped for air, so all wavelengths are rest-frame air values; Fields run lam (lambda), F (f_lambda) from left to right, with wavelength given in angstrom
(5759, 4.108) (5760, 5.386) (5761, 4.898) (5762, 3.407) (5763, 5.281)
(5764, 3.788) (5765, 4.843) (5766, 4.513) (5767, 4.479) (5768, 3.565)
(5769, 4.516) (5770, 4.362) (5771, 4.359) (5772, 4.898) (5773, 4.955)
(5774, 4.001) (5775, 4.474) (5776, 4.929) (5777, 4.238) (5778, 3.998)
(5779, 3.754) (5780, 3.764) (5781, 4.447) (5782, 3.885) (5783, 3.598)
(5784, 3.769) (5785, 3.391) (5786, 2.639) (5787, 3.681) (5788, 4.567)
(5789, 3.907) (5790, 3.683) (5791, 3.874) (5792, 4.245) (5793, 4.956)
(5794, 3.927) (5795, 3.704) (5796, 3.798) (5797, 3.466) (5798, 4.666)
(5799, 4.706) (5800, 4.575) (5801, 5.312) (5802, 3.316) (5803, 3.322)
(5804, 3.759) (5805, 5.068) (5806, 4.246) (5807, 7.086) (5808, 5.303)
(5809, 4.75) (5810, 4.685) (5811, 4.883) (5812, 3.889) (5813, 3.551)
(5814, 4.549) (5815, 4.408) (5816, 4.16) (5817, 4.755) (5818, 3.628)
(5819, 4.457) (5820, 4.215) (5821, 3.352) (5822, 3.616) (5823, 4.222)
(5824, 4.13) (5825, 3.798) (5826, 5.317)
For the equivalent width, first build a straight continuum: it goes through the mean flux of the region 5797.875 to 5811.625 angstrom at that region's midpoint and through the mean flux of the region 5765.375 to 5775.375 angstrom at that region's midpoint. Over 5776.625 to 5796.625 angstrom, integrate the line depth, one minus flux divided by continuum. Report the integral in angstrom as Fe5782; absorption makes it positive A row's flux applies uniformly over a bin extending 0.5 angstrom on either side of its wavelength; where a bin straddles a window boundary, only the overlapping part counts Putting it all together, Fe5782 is 2.9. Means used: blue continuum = 4.42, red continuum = 4.68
